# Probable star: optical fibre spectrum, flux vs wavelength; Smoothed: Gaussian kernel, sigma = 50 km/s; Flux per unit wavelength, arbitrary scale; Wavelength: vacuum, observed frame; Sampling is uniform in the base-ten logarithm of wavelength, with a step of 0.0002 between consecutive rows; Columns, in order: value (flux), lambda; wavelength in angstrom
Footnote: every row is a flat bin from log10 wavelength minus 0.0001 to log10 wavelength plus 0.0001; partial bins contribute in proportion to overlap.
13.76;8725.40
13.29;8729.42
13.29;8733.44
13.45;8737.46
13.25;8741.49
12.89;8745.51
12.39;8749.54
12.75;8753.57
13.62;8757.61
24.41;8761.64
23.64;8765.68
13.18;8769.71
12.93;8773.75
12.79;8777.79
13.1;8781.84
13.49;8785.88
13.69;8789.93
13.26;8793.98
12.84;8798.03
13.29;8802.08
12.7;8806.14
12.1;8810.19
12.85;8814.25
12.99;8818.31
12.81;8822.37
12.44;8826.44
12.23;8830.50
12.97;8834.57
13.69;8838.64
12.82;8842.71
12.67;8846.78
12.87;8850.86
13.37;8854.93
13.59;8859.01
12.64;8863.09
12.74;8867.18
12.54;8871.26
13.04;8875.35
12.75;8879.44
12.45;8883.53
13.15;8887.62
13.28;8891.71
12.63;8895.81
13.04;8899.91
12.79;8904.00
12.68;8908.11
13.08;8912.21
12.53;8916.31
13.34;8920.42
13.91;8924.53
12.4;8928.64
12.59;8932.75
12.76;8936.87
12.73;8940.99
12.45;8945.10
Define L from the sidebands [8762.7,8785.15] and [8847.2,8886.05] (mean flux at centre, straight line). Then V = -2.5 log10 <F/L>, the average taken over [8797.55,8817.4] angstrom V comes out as 0.14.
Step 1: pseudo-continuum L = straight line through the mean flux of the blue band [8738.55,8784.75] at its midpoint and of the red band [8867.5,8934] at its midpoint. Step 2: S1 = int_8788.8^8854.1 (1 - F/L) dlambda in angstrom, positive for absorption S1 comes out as 5.4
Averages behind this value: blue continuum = 14.9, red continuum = 12.9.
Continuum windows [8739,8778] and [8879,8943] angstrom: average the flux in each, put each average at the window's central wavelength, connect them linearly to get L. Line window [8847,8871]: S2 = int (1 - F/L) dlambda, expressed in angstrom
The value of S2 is 1.3 angstrom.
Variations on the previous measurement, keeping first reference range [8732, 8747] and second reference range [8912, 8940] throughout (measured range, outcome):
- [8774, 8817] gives 0.4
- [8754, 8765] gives -4.6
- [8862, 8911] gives 0.6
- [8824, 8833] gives 0.5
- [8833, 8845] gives -0.1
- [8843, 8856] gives 0.1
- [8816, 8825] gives 0.2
